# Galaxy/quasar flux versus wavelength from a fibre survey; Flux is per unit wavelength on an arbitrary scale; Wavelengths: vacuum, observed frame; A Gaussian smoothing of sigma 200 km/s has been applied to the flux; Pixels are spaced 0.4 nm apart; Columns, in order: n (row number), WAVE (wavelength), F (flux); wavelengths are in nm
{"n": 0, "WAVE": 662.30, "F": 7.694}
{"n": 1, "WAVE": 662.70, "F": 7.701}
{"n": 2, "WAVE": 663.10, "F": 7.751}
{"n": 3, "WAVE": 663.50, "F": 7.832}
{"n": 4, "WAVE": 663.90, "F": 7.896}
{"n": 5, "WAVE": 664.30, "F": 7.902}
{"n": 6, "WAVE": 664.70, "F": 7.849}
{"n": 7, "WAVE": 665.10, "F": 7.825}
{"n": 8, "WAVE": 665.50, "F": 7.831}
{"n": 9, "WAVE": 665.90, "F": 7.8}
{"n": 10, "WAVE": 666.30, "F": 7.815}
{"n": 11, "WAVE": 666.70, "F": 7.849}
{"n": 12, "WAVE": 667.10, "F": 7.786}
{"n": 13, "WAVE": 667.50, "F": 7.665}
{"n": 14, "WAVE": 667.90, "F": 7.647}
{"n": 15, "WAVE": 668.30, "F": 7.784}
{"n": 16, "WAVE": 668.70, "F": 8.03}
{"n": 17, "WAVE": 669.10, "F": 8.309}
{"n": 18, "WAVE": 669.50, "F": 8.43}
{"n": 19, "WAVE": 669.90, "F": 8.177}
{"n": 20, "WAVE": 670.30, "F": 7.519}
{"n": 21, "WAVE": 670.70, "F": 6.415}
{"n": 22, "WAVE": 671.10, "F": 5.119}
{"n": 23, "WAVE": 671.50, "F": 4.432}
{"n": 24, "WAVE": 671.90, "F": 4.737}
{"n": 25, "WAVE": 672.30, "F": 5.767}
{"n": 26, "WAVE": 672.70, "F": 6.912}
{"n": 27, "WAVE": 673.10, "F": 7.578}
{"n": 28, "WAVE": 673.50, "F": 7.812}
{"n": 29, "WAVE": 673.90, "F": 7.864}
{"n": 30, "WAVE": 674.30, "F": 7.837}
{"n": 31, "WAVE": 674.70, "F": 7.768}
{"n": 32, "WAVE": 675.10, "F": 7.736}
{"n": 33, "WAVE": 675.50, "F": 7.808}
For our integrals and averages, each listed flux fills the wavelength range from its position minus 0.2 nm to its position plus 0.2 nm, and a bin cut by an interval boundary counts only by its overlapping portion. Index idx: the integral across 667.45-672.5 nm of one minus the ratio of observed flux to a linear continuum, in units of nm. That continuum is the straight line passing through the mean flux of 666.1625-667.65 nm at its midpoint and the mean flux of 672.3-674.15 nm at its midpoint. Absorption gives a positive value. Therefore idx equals 0.46 nm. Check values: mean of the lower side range 7.78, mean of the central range 6.9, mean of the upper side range 7.36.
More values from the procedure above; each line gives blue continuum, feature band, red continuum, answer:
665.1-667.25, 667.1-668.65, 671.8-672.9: -0.10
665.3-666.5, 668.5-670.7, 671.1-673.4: -0.41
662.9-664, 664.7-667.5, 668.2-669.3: 0.05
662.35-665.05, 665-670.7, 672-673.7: -0.35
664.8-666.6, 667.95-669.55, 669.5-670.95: -0.11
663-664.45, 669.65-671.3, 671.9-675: 0.12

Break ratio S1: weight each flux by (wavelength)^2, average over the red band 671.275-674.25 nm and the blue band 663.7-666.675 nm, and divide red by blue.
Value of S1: 0.85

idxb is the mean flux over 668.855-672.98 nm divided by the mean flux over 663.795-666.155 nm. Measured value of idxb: 0.8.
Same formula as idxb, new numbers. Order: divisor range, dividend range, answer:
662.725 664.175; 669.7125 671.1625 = 0.89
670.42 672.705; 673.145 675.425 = 1.41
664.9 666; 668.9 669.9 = 1.07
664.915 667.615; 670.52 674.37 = 0.82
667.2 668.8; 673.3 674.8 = 1.01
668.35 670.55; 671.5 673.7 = 0.79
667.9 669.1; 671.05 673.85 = 0.78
